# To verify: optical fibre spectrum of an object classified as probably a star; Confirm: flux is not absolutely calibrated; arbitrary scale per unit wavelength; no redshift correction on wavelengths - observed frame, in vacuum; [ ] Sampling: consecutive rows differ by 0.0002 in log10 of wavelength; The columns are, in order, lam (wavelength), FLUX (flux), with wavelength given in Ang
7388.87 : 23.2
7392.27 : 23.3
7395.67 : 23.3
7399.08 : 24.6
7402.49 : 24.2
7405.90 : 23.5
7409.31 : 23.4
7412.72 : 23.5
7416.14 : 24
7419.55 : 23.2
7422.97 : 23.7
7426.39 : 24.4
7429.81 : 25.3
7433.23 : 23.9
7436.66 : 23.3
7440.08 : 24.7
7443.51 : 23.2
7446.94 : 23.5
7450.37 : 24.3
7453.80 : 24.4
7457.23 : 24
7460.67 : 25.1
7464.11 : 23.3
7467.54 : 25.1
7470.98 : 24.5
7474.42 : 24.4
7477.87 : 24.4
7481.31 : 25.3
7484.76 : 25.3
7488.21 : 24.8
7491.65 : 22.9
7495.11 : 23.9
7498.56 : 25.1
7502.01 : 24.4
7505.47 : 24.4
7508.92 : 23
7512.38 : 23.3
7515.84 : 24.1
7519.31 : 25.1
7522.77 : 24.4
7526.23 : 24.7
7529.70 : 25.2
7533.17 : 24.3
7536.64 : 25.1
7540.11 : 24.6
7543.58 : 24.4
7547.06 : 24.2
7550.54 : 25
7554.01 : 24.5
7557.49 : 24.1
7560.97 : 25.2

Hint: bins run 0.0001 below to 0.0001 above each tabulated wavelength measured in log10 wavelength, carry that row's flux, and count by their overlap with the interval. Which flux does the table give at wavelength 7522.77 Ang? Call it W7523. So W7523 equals 24.4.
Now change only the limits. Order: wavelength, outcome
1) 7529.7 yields 25.2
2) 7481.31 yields 25.3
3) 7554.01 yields 24.5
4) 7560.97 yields 25.2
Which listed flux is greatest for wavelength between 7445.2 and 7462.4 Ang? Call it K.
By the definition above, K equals 25.1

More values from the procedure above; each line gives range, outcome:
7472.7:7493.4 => 25.3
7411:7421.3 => 24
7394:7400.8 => 24.6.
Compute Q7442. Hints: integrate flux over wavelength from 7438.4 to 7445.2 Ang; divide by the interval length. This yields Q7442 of 23.9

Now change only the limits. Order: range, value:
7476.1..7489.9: 24.9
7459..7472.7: 24.5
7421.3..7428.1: 24.1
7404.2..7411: 23.5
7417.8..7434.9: 24.1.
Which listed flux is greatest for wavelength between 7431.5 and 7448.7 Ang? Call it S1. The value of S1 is 24.7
